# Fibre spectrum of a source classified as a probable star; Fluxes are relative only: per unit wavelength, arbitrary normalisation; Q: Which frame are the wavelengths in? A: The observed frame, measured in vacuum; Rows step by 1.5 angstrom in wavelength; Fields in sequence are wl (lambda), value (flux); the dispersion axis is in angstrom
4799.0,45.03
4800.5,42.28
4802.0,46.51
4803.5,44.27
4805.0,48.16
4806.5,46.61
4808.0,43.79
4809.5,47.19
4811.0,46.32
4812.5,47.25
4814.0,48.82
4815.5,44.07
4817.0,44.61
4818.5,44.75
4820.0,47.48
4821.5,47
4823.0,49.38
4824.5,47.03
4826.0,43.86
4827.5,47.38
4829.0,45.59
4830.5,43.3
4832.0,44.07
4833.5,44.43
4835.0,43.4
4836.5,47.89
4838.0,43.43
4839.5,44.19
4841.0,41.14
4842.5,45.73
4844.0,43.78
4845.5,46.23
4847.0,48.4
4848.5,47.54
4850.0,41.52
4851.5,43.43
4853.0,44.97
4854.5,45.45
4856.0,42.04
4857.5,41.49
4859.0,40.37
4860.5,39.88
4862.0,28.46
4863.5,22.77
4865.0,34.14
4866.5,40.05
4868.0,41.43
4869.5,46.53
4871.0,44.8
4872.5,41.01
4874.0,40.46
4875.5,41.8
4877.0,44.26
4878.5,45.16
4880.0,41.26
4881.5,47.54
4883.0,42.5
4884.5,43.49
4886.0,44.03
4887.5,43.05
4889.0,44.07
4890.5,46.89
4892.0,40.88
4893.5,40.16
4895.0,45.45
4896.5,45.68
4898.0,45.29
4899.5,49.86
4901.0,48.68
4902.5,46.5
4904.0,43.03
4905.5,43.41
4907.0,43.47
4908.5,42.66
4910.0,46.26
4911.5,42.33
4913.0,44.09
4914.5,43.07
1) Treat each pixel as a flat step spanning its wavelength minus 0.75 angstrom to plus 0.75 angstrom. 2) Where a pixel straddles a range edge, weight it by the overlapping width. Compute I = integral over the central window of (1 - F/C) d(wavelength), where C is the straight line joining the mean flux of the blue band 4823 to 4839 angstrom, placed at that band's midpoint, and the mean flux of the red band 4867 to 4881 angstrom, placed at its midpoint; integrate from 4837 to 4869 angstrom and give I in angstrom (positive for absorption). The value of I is 2.0 angstrom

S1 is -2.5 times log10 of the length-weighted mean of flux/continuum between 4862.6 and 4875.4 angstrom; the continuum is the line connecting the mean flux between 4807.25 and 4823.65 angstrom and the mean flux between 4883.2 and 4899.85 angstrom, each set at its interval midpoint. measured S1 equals 0.154 mag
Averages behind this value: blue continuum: 46.4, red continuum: 44.2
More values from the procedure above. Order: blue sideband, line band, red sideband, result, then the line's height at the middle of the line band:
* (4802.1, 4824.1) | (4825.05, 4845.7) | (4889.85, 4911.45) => 0.03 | 46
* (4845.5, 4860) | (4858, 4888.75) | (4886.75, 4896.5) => 0.08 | 43.8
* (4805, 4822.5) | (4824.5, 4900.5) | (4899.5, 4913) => 0.06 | 45.5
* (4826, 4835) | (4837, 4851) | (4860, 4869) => -0.10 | 40.7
